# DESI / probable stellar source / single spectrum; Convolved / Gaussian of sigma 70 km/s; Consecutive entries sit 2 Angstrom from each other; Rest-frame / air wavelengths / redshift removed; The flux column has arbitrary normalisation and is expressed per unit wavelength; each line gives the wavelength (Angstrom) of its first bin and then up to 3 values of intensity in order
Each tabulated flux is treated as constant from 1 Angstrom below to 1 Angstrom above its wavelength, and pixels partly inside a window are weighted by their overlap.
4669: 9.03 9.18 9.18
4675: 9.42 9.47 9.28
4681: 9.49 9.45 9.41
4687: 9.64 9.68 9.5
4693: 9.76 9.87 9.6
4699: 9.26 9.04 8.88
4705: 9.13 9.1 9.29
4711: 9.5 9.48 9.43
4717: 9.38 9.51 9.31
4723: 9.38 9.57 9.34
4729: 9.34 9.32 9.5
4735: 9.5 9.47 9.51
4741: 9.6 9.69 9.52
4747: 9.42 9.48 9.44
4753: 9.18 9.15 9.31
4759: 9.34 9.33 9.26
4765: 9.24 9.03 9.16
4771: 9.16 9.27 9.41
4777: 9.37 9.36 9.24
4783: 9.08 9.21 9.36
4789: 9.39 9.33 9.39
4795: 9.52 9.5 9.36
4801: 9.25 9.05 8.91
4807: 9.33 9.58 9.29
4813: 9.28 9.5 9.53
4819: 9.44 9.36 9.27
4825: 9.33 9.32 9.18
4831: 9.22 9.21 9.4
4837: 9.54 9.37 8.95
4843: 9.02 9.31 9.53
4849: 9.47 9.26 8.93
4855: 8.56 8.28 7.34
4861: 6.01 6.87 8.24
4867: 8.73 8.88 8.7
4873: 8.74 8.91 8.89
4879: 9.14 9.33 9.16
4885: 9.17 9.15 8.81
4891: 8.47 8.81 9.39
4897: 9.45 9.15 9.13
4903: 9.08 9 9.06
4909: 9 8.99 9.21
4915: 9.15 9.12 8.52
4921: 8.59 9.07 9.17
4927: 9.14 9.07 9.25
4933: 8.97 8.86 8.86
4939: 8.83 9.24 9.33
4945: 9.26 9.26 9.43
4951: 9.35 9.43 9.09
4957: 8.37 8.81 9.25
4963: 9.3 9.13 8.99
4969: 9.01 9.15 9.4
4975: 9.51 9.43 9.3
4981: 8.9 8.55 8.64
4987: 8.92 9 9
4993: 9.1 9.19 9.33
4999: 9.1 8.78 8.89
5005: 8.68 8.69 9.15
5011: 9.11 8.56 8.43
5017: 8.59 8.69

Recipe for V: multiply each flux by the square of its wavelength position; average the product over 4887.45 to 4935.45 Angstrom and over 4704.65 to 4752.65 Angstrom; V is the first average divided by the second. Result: 1.03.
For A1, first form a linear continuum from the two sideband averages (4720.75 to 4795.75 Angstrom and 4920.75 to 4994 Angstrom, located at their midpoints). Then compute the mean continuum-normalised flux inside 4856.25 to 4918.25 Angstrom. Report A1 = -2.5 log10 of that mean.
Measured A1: 0.051 mag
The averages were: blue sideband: 9.35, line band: 8.75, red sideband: 9.09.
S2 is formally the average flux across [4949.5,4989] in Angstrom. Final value 9.08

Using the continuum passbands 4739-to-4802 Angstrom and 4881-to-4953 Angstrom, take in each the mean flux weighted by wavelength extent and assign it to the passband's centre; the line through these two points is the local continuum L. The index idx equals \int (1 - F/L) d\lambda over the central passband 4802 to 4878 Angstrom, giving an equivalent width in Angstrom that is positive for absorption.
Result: 2.3 Angstrom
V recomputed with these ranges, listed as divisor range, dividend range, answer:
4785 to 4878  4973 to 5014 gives 1.07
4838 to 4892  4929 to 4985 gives 1.09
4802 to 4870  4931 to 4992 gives 1.07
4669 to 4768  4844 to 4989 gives 1.03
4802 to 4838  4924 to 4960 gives 1.03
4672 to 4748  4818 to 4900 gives 1.01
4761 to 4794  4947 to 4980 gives 1.07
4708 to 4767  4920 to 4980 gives 1.06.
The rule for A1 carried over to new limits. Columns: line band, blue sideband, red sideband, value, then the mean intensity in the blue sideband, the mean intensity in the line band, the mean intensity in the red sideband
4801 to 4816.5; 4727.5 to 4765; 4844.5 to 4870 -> -0.05 mag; 9.4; 9.28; 8.4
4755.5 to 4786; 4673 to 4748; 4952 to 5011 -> 0.01 mag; 9.43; 9.25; 9.04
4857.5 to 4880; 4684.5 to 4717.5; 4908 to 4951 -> 0.12 mag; 9.41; 8.22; 9.07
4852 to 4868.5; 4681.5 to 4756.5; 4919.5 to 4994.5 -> 0.17 mag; 9.42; 7.9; 9.08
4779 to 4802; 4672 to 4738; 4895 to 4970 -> -0.01 mag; 9.41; 9.33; 9.08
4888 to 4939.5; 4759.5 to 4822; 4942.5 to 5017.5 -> 0.01 mag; 9.31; 9.01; 9.04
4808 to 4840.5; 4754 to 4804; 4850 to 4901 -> -0.04 mag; 9.28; 9.36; 8.66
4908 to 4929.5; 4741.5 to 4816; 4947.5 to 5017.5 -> 0.01 mag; 9.32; 9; 9.02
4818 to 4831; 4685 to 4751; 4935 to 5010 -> 0.00 mag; 9.44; 9.31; 9.07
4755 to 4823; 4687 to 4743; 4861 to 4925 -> -0.01 mag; 9.43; 9.3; 8.86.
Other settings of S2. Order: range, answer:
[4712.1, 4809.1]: 9.35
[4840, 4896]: 8.72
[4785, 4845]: 9.31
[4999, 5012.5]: 8.89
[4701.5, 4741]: 9.37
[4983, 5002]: 8.98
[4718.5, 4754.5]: 9.44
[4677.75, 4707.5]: 9.41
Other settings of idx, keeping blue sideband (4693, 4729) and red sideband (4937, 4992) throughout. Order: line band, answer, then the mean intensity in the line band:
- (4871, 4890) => 0.4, 9.02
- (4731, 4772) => -0.2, 9.36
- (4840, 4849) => 0.0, 9.23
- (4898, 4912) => 0.2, 9.06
